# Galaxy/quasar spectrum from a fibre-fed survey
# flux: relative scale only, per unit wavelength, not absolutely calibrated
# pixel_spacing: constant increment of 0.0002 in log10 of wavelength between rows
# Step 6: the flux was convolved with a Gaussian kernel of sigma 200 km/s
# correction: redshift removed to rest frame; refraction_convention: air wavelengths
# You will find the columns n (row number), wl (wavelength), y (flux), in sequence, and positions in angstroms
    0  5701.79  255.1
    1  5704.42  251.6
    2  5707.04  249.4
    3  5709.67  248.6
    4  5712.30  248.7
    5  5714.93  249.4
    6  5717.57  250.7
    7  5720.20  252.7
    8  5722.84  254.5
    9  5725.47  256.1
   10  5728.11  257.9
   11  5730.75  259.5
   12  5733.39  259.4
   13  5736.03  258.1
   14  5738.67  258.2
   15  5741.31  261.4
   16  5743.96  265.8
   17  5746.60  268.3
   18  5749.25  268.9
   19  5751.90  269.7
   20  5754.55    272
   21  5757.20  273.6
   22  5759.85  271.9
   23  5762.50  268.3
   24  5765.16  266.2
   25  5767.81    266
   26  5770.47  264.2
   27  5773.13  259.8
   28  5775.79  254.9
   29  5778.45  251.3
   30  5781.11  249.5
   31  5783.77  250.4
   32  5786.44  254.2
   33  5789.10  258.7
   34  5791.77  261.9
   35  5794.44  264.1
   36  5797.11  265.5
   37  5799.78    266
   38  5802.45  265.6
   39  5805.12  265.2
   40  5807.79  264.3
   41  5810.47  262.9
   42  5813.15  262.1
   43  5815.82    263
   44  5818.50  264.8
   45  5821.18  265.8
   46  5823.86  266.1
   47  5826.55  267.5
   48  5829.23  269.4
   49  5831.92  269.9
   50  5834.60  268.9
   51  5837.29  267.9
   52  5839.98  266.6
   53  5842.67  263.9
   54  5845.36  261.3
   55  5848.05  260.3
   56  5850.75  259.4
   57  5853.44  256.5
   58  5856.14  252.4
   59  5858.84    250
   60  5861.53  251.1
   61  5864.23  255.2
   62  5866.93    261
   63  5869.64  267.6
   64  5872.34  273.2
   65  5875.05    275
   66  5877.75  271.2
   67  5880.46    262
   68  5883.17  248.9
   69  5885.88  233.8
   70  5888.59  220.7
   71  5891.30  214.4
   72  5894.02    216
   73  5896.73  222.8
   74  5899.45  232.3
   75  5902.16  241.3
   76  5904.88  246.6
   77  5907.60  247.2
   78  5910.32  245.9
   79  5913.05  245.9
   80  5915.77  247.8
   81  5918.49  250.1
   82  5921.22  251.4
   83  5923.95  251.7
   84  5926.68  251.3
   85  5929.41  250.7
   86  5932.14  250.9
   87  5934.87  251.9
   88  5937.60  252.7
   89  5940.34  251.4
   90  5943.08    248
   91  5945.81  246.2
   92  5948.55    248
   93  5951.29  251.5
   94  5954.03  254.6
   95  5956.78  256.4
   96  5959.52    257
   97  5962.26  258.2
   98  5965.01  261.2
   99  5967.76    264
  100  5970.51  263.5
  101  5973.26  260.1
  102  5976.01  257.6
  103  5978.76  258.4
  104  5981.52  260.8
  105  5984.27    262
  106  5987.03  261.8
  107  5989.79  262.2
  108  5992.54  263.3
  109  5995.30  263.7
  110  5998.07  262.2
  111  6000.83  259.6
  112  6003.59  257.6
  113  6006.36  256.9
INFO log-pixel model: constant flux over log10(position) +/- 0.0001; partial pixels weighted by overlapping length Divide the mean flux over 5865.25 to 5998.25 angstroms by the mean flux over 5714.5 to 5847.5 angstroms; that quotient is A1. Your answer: 0.96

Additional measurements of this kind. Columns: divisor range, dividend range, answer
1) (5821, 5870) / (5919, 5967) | 0.96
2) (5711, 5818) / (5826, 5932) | 0.97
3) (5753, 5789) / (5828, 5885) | 1.00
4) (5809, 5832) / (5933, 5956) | 0.94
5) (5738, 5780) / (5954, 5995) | 0.98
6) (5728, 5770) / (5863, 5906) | 0.93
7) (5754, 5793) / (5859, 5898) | 0.95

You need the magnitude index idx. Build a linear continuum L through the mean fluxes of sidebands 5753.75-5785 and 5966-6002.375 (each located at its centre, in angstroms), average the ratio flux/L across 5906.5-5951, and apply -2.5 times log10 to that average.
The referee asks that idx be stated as 0.05 mag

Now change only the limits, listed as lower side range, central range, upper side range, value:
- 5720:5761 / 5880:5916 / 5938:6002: 0.100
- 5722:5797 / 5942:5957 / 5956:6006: 0.044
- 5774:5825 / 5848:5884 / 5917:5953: -0.020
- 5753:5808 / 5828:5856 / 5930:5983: -0.016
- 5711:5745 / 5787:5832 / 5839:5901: -0.048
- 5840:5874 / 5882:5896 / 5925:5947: 0.134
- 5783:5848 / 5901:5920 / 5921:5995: 0.053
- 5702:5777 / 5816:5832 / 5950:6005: -0.027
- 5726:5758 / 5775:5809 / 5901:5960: 0.003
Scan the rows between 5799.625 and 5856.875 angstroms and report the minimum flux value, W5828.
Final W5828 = 252.4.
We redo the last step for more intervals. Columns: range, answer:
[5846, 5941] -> 214.4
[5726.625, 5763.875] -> 257.9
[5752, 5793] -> 249.5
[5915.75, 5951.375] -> 246.2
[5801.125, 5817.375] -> 262.1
